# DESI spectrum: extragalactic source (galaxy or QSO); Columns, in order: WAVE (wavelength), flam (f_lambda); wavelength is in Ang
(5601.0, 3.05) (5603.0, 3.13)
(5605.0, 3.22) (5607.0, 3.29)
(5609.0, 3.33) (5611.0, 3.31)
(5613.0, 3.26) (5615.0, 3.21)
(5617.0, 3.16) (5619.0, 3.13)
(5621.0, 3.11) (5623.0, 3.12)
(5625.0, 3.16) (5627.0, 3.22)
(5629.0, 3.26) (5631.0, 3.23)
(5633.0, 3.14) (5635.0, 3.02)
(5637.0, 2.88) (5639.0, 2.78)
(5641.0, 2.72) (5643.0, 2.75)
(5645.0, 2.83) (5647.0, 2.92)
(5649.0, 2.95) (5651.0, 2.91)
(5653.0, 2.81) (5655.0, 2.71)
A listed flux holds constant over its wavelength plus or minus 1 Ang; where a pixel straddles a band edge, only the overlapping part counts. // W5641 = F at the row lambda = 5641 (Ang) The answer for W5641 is 2.72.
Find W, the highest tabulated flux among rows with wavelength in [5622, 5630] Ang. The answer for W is 3.26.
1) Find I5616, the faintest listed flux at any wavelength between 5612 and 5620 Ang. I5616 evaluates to 3.13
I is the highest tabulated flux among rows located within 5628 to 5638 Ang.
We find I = 3.26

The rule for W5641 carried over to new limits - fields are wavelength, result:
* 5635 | 3.02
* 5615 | 3.21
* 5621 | 3.11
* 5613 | 3.26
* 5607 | 3.29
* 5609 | 3.33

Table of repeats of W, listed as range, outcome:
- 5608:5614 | 3.33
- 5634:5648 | 3.02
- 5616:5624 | 3.16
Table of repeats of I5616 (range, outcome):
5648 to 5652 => 2.91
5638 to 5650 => 2.72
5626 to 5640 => 2.78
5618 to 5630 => 3.11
